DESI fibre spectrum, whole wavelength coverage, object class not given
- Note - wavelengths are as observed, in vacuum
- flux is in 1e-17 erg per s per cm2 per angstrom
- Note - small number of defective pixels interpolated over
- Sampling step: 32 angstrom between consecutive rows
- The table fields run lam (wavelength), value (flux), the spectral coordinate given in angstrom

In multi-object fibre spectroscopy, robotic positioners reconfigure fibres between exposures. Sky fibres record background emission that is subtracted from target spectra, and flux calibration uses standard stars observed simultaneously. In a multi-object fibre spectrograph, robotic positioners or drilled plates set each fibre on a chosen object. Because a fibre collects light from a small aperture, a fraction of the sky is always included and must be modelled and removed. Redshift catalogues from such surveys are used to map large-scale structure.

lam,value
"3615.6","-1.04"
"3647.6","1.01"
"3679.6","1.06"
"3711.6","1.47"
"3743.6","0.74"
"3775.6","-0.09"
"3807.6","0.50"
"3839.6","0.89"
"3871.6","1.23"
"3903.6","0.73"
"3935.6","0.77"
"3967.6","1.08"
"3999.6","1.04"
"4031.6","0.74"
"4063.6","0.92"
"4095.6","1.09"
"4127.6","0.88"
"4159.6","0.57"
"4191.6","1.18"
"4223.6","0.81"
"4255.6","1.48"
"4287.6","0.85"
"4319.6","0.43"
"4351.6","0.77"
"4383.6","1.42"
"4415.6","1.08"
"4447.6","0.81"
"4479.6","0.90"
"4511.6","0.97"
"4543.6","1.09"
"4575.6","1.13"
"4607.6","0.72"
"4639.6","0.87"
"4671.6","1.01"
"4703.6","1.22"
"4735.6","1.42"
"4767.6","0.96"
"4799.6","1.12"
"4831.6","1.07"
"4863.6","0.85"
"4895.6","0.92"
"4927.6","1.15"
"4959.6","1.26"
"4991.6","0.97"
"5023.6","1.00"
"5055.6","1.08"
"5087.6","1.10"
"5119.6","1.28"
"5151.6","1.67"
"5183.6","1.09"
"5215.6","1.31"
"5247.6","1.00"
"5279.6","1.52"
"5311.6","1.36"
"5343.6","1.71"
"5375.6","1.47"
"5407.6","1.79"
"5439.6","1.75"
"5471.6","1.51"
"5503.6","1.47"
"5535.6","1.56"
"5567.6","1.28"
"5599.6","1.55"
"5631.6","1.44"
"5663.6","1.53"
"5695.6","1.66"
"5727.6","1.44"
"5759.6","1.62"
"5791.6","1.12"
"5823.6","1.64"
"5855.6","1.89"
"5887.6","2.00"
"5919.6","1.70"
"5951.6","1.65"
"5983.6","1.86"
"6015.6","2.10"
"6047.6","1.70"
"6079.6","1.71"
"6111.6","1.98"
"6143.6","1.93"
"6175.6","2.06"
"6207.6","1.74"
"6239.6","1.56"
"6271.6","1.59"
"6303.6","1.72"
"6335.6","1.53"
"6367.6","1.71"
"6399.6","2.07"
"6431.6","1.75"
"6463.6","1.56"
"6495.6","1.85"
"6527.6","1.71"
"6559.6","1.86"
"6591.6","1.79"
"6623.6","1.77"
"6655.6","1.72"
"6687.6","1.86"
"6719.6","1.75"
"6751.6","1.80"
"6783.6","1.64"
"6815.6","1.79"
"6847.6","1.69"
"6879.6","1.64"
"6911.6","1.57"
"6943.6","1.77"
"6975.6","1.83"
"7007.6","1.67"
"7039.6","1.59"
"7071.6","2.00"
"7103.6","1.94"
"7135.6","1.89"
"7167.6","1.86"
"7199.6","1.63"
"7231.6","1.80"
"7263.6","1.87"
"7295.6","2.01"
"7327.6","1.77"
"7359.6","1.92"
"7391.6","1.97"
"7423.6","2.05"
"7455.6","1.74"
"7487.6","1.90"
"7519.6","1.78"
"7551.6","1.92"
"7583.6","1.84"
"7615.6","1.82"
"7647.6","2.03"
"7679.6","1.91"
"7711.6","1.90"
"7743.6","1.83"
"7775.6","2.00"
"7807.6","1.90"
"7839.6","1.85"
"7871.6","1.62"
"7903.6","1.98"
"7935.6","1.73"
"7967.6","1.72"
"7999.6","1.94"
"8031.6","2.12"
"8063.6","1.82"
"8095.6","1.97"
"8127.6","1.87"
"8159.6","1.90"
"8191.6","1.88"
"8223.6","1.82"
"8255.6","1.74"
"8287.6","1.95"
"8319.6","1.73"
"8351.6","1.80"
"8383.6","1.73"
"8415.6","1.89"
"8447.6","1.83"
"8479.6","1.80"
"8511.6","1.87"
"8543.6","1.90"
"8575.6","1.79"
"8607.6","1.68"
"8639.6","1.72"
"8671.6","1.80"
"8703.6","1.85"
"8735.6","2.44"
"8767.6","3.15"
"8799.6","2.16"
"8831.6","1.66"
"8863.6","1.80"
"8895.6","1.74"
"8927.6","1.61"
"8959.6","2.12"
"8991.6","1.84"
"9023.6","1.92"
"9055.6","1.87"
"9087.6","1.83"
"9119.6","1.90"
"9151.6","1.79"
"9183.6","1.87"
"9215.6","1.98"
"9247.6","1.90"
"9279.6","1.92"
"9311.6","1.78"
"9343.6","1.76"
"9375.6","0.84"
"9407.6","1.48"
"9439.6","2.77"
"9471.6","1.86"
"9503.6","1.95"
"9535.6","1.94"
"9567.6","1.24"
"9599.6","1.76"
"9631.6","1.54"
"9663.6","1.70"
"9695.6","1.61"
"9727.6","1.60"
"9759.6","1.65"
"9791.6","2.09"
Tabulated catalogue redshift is 0.334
